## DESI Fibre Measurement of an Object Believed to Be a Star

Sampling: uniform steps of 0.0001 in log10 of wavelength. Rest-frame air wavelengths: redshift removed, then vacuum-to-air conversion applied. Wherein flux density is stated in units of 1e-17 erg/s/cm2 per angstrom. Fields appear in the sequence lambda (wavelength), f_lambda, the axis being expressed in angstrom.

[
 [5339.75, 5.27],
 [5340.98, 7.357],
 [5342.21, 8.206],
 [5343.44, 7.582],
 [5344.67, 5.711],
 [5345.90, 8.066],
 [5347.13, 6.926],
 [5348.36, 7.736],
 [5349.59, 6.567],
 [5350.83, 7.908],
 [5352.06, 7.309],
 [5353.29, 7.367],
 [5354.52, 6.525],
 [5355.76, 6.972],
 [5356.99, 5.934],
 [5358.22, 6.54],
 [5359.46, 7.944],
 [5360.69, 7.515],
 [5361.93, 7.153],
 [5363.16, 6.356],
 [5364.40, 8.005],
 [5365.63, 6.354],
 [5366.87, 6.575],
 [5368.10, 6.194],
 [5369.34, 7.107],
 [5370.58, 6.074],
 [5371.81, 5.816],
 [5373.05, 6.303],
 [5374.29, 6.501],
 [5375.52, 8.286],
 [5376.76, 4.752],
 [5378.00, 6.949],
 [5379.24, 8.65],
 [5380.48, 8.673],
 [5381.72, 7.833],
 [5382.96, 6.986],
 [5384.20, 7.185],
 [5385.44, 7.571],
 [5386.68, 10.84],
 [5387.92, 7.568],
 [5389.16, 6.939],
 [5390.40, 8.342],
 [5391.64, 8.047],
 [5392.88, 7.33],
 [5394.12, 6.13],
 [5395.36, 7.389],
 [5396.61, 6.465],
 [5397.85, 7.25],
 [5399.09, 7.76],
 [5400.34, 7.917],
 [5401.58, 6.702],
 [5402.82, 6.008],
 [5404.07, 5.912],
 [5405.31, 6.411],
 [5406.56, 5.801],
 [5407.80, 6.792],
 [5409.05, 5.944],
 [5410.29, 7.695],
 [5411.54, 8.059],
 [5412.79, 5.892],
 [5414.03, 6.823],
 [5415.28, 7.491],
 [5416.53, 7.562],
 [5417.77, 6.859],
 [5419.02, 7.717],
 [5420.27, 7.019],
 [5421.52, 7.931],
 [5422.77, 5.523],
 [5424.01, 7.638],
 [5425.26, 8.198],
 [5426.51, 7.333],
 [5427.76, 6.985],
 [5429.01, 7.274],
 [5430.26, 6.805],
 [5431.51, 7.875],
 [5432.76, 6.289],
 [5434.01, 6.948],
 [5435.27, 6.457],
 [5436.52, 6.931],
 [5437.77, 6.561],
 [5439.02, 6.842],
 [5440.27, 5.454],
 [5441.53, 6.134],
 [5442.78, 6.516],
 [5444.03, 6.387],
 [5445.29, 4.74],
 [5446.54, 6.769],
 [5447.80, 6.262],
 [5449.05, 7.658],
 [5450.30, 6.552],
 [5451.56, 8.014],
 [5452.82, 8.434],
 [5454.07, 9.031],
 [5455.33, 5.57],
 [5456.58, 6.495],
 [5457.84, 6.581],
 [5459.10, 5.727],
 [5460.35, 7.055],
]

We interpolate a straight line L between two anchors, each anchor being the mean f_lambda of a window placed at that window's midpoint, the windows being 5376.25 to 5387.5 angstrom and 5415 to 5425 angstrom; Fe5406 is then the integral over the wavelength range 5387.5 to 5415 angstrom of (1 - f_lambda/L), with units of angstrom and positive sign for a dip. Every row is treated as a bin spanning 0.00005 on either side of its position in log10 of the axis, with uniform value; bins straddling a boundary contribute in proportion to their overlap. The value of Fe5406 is 1.9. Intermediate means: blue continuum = 7.74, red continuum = 7.25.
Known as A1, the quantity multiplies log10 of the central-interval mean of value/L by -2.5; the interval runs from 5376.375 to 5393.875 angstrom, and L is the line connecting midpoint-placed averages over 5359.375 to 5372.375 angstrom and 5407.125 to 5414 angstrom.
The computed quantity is -0.13 mag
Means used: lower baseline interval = 6.79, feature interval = 7.7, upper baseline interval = 6.87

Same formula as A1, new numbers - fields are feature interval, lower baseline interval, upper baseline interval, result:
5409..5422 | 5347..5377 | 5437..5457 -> -0.071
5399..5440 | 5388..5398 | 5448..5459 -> 0.042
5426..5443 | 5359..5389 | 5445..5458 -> 0.046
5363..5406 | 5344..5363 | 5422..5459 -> -0.023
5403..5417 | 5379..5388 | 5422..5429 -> 0.123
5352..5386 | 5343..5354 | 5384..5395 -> 0.081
